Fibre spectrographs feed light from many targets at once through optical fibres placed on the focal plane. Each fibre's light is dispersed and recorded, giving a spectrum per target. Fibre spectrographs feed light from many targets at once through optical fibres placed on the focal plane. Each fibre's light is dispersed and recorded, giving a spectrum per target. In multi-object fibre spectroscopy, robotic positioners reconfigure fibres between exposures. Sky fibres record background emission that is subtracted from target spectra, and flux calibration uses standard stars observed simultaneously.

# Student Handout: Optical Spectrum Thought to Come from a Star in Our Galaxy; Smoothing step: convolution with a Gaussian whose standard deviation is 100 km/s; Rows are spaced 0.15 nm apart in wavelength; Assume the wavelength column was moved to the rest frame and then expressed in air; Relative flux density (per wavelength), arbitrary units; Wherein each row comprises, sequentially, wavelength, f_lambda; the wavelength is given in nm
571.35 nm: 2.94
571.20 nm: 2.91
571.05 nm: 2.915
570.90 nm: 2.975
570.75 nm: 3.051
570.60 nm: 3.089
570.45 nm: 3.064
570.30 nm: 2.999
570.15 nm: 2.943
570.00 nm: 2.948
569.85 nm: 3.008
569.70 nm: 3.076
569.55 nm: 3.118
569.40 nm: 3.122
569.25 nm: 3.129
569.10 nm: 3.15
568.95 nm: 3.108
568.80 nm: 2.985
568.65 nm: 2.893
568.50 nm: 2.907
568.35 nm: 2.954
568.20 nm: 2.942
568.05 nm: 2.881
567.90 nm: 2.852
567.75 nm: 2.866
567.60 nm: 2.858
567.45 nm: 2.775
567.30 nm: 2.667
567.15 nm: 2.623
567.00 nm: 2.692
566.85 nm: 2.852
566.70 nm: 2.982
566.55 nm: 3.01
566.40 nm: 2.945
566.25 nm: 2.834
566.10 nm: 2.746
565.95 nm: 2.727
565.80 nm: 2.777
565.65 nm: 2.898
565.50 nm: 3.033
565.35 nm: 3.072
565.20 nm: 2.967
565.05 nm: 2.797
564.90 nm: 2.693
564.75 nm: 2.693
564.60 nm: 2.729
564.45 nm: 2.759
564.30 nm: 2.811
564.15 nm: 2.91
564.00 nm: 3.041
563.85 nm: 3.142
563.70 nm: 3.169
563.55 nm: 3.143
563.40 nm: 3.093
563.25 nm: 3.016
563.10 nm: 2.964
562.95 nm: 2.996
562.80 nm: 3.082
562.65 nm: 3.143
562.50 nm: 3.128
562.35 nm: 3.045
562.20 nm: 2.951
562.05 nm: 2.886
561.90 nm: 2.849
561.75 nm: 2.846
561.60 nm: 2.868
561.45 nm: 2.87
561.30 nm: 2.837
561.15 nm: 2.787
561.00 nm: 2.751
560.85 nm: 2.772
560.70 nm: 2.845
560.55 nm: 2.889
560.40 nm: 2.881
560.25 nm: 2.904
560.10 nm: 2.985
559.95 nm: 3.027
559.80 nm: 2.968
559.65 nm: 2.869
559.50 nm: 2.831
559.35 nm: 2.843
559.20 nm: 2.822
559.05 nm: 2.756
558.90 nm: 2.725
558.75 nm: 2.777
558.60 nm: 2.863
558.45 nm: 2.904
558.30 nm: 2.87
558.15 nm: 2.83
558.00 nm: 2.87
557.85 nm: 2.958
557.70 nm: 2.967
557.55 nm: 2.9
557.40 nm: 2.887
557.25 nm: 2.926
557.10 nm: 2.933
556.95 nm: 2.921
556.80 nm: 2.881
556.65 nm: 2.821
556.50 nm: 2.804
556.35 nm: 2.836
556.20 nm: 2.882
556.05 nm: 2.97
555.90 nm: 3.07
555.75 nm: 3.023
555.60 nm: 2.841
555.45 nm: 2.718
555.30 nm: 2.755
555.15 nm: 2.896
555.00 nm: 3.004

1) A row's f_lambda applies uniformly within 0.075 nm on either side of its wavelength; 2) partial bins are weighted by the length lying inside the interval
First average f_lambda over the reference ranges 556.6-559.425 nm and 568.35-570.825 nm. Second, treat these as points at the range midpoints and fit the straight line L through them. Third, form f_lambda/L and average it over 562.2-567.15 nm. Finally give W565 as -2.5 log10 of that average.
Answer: 0.01 mag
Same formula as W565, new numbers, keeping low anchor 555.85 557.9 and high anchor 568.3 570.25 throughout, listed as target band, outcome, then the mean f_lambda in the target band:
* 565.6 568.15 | 0.07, 2.82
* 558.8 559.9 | 0.04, 2.83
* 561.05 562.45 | 0.03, 2.88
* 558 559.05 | 0.04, 2.83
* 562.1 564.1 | -0.04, 3.07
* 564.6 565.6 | 0.05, 2.87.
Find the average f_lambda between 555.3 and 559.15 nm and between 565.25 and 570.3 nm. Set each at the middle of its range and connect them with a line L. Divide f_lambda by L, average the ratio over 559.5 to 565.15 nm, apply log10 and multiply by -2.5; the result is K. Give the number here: -0.01 mag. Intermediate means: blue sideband 2.87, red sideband 2.92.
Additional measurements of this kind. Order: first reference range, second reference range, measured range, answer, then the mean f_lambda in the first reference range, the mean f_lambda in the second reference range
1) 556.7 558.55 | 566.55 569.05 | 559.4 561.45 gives 0.008 mag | 2.9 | 2.87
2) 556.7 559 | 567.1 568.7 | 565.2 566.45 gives -0.013 mag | 2.88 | 2.84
